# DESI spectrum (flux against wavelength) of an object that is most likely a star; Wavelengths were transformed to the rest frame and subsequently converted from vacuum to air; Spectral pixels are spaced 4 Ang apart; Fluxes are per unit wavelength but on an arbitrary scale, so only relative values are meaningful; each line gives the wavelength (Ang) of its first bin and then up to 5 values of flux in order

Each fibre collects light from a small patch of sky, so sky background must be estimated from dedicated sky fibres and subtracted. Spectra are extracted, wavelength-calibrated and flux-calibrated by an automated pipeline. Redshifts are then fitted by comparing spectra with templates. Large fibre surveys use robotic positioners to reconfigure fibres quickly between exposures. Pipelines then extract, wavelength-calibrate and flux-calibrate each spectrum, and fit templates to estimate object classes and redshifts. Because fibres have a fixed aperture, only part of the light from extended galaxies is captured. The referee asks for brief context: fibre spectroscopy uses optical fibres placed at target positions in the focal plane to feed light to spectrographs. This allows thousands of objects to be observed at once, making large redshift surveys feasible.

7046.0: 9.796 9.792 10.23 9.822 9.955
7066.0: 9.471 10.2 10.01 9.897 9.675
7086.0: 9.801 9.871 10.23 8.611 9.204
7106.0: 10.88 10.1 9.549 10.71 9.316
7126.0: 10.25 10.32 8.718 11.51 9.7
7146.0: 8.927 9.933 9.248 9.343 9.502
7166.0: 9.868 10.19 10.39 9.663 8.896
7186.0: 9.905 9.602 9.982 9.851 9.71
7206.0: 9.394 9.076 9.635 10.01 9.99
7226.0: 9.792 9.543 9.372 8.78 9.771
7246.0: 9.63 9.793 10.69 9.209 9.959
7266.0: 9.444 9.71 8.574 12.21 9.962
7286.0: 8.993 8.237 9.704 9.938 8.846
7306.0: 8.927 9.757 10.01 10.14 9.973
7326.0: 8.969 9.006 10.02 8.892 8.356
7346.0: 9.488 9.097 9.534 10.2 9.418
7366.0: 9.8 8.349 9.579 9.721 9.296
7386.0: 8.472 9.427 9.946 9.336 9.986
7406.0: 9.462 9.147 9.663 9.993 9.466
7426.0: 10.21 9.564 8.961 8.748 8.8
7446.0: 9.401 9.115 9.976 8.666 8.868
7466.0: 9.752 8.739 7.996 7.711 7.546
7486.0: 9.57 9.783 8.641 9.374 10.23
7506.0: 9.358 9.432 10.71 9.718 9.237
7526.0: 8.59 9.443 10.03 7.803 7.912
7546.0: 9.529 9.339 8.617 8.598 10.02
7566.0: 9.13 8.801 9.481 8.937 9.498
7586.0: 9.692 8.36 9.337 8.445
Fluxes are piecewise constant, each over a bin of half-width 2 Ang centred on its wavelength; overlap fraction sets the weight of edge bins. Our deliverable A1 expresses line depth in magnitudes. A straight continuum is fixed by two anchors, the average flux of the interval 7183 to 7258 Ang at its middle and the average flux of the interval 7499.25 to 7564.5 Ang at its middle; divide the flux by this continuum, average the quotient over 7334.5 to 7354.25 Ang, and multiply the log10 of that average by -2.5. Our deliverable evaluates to 0.05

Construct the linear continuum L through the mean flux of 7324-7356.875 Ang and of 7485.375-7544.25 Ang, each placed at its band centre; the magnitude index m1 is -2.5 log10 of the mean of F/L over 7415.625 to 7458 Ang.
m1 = -0.01 mag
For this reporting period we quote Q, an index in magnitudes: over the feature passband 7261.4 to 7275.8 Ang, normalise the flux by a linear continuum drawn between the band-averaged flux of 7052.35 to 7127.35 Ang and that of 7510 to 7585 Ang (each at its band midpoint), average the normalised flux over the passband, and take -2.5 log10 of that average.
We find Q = 0.03 mag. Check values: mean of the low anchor 9.88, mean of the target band 9.38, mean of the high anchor 9.2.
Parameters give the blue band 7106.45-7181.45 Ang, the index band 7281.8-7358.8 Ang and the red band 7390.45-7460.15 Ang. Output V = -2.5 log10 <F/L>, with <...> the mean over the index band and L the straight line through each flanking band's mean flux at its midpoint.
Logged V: 0.02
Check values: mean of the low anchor 9.85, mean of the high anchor 9.44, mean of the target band 9.38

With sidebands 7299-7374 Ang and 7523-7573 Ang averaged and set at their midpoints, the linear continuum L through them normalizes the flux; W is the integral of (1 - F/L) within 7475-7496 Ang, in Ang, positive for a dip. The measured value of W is 1.1 Ang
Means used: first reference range 9.39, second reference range 9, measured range 8.62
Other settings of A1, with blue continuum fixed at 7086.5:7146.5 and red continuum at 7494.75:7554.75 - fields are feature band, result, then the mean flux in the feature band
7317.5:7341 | 0.02 mag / 9.41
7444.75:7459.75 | 0.01 mag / 9.29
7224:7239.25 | 0.04 mag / 9.4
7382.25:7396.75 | 0.02 mag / 9.29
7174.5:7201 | 0.01 mag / 9.69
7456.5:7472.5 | 0.05 mag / 8.99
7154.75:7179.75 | 0.00 mag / 9.8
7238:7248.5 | 0.02 mag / 9.53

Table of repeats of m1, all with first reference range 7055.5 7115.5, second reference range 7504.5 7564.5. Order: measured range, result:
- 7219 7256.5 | -0.010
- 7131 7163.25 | 0.012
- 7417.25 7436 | -0.029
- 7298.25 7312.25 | 0.028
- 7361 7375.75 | 0.020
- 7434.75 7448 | 0.043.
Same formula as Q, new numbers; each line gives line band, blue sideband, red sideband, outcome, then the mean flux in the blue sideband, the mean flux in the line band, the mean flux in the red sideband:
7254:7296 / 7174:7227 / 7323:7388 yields -0.019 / 9.68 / 9.65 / 9.27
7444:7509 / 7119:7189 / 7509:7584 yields 0.029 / 9.76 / 9.05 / 9.2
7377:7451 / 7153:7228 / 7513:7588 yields -0.003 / 9.69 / 9.41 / 9.2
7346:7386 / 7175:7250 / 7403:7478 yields -0.006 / 9.61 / 9.4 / 9.22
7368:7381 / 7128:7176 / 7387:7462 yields 0.030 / 9.8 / 9.22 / 9.41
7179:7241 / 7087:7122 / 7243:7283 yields 0.036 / 9.86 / 9.57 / 9.91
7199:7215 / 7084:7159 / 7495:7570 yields 0.026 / 9.81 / 9.47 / 9.26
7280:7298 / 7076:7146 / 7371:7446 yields 0.034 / 9.87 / 9.3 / 9.42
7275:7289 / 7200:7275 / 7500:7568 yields -0.061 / 9.6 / 10.1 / 9.28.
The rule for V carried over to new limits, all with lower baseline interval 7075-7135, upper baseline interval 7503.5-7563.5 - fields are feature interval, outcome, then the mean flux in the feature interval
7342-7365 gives 0.00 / 9.45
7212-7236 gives -0.01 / 9.72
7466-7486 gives 0.12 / 8.33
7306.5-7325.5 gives -0.03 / 9.81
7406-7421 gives -0.02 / 9.57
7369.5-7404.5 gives 0.00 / 9.39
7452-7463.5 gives 0.02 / 9.18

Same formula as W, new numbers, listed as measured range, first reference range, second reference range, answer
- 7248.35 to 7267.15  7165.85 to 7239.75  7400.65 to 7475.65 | -0.51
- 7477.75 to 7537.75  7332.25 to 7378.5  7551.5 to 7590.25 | -0.55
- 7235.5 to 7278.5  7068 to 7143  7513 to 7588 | -0.14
